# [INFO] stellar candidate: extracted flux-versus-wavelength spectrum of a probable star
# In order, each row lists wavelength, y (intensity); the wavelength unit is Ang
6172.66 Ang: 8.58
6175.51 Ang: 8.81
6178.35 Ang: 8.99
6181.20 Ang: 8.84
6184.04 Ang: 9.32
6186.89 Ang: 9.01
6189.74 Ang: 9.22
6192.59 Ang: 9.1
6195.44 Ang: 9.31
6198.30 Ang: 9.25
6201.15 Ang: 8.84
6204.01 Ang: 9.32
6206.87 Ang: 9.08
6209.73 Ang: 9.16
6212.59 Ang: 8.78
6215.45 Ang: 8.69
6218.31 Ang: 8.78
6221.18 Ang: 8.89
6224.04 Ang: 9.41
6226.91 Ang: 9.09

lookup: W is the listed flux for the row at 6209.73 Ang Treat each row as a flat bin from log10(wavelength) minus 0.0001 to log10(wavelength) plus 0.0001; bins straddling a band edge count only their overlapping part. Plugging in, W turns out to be 9.16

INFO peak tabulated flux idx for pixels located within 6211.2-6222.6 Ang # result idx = 8.89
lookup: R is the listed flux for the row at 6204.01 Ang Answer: 9.32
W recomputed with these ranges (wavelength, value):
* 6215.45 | 8.69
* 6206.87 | 9.08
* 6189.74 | 9.22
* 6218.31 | 8.78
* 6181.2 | 8.84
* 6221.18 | 8.89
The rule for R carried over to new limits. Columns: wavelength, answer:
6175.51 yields 8.81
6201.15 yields 8.84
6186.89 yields 9.01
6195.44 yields 9.31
